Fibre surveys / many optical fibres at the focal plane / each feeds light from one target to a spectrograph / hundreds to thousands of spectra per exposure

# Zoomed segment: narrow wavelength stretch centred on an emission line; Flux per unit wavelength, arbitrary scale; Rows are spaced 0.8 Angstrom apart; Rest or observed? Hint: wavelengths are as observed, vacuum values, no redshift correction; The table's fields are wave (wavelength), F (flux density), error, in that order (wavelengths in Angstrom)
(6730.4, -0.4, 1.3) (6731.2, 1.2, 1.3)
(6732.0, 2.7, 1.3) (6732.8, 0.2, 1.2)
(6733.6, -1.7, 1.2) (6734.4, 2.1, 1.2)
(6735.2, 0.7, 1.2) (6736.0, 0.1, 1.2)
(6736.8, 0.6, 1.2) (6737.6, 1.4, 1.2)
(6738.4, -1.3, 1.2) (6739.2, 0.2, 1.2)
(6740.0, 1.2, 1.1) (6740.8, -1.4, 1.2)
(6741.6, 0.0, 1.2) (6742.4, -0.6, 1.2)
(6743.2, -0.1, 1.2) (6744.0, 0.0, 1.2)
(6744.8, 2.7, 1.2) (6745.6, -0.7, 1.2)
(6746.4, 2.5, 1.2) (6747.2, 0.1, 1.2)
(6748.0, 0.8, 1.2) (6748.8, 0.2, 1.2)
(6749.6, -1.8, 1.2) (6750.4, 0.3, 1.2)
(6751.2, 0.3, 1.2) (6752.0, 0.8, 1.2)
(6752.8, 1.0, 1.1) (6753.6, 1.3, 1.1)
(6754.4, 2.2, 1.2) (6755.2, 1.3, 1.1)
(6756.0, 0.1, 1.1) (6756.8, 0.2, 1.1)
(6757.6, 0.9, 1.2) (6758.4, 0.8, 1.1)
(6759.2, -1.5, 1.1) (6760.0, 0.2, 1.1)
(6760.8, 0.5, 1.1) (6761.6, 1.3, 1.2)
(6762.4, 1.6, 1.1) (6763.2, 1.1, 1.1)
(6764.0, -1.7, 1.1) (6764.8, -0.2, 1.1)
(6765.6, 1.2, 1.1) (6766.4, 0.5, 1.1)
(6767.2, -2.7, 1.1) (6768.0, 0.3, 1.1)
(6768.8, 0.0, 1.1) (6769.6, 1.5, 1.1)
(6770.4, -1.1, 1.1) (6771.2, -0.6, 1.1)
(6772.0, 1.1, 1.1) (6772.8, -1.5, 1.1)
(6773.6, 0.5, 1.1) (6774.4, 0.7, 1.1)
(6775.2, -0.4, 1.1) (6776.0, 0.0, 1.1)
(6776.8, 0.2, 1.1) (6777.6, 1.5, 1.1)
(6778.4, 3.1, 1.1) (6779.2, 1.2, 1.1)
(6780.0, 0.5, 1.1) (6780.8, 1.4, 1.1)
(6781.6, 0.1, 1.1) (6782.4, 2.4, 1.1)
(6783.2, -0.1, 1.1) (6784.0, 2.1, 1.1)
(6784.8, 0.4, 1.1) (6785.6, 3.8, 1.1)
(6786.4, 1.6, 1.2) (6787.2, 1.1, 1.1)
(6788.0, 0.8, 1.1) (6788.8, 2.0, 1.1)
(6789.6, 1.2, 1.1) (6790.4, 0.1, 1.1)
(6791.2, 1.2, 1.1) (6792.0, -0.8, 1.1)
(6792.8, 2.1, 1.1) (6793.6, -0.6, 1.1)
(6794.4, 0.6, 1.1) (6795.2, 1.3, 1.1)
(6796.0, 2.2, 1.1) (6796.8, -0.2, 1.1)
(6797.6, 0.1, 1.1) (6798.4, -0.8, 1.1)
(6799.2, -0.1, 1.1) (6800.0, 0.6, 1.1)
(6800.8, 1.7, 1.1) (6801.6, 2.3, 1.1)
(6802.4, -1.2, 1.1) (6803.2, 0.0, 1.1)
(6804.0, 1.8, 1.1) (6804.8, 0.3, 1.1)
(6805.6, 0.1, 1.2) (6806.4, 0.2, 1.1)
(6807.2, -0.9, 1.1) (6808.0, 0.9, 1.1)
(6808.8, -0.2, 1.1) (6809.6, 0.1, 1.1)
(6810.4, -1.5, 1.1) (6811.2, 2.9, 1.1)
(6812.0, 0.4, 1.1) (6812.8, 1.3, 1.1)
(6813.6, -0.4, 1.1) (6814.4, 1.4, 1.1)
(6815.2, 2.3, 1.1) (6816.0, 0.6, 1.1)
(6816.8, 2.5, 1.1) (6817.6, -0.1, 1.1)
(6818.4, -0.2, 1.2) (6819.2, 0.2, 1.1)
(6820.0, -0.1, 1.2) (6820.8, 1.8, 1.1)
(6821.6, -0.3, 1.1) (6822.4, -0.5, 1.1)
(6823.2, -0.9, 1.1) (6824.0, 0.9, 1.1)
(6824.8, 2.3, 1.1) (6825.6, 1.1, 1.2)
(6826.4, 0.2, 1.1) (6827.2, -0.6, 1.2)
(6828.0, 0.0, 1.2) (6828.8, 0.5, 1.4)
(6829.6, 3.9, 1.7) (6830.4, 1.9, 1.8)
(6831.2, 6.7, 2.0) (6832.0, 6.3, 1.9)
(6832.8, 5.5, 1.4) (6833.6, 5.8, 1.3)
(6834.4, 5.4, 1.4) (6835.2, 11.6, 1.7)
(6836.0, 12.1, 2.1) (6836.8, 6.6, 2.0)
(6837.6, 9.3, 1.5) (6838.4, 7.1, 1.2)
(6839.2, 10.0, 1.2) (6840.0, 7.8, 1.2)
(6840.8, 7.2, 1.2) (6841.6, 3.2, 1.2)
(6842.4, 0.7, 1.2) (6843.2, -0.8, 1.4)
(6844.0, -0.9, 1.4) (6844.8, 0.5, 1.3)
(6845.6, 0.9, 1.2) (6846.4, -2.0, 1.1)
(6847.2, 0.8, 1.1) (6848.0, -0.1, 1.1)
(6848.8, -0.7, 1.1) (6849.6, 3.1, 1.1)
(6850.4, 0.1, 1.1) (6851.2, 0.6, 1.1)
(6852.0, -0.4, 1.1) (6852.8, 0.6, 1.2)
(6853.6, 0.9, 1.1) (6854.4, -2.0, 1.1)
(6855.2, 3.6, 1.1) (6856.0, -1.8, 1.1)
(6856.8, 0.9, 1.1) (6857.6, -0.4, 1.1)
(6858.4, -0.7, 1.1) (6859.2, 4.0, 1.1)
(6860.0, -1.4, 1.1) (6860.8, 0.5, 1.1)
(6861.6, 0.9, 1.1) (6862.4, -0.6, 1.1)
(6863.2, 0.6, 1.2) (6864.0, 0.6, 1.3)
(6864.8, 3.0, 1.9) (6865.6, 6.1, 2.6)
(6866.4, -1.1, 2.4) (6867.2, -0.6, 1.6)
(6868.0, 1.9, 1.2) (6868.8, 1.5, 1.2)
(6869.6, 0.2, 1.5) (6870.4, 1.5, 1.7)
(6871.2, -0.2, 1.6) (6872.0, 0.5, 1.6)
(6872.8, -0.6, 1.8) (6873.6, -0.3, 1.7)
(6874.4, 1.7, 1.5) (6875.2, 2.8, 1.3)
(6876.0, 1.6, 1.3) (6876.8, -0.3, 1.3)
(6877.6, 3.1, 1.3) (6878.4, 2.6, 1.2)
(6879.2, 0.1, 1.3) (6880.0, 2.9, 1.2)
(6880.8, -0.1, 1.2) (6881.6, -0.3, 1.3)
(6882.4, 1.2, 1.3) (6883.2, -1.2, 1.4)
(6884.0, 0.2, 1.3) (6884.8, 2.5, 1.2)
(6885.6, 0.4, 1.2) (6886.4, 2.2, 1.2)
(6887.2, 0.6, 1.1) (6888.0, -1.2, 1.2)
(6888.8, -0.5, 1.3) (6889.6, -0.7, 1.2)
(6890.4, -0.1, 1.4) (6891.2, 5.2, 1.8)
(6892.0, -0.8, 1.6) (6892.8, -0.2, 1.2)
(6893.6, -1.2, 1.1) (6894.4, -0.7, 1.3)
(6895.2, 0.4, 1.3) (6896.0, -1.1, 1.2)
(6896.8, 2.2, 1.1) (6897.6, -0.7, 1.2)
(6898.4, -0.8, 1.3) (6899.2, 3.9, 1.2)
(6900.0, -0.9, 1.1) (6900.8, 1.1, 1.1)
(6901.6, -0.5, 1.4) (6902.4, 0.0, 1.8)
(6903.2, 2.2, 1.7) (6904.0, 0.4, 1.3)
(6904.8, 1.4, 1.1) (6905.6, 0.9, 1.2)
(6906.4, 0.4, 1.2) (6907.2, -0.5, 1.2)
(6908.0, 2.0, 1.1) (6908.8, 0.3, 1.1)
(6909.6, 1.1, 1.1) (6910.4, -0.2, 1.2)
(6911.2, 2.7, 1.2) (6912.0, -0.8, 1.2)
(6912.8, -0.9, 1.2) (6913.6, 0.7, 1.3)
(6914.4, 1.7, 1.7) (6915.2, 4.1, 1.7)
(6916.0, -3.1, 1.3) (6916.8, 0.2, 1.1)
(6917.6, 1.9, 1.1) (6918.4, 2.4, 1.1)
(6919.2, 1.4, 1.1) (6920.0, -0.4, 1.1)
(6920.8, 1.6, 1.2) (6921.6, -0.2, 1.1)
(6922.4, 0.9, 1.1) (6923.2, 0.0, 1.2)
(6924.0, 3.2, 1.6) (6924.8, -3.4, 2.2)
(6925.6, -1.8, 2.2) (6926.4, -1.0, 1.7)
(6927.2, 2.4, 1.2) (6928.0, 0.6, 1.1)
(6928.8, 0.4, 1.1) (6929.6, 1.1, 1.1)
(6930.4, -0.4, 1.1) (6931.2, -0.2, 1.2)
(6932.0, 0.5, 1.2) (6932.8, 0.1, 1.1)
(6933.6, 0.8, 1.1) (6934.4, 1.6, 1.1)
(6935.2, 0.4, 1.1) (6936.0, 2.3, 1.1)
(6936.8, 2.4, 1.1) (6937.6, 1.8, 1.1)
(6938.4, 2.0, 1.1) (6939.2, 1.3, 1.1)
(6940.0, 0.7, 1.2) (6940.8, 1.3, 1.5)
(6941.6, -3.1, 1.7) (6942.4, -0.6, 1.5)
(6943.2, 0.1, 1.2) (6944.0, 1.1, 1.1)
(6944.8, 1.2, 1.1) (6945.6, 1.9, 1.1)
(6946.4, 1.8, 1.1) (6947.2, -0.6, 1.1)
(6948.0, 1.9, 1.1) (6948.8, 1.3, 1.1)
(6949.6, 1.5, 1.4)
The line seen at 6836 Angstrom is [O II]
